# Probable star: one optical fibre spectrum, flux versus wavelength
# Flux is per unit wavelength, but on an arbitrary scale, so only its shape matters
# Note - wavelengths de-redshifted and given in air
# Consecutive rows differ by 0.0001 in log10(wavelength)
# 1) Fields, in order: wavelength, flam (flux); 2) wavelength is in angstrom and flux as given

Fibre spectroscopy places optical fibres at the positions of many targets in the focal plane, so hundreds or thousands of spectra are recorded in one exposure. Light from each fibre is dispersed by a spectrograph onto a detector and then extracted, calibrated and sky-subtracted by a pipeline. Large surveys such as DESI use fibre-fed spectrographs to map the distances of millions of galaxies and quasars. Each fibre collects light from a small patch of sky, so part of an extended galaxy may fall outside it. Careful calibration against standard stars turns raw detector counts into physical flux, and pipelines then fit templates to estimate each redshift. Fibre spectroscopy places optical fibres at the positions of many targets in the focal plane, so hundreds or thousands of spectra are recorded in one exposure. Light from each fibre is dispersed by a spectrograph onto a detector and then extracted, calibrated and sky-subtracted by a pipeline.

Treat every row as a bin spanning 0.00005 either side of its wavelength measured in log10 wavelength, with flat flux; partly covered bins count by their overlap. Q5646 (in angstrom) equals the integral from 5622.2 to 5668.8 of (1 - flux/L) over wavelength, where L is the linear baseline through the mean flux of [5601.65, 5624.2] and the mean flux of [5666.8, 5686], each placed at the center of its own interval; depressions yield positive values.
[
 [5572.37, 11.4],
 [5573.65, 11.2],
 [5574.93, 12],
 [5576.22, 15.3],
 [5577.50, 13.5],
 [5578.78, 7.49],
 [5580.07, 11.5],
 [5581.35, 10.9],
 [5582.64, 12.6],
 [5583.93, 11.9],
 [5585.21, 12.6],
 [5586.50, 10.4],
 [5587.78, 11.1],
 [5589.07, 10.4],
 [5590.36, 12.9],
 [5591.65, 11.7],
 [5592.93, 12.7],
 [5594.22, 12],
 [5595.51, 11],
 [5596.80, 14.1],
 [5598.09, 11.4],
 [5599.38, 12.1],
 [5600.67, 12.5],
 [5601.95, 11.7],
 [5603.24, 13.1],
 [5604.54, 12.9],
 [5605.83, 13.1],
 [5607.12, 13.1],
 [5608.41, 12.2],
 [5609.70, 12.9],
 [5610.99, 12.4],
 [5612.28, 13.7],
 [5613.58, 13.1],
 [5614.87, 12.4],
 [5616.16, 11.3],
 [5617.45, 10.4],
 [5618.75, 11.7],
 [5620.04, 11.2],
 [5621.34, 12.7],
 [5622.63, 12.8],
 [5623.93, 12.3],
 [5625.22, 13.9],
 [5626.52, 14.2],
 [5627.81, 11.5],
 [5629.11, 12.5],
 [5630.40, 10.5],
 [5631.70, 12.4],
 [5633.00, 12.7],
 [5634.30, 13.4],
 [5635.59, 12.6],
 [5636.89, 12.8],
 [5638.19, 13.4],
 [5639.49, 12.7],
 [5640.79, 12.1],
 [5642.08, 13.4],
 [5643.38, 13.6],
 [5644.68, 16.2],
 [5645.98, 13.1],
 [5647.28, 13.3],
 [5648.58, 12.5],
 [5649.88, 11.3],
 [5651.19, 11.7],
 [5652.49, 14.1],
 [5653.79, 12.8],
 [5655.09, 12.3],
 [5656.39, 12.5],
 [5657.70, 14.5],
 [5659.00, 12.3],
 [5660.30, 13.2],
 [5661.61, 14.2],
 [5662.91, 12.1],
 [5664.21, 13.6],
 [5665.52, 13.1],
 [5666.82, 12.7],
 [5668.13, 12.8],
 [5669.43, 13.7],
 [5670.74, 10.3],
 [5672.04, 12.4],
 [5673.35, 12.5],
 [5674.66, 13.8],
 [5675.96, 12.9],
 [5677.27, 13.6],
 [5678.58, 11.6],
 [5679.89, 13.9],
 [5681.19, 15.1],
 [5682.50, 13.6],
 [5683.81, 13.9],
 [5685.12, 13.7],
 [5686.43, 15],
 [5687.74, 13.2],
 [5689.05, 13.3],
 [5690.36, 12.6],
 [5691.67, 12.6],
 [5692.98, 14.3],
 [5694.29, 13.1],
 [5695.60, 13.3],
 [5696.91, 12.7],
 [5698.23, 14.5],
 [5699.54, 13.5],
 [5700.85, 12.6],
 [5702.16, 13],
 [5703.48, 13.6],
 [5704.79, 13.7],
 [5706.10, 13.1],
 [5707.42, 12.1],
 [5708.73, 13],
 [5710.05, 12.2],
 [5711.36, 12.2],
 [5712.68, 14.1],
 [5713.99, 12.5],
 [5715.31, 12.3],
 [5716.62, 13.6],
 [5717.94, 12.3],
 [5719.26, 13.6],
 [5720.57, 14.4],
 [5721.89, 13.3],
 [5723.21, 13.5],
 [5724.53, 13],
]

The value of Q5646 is -0.5 angstrom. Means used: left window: 12.4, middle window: 12.9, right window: 13.1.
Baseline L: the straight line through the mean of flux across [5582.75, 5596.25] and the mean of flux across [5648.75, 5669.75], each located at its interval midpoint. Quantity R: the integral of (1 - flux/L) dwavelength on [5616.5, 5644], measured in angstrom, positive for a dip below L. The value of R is -0.2 angstrom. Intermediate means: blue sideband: 11.7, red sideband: 12.9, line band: 12.5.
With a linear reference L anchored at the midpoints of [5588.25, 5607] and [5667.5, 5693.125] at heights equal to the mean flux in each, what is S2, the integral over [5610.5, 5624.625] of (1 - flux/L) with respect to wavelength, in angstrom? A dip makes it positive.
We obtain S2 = 0.3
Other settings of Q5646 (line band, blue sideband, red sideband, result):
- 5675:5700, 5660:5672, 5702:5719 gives -1.23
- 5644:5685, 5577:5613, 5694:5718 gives -1.36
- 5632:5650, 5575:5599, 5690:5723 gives -0.98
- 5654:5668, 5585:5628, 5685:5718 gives -0.27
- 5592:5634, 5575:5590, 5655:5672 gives -1.01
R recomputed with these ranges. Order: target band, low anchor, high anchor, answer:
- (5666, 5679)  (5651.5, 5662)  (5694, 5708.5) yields 0.51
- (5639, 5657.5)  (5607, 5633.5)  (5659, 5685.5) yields -0.36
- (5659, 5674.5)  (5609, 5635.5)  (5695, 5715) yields -0.05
